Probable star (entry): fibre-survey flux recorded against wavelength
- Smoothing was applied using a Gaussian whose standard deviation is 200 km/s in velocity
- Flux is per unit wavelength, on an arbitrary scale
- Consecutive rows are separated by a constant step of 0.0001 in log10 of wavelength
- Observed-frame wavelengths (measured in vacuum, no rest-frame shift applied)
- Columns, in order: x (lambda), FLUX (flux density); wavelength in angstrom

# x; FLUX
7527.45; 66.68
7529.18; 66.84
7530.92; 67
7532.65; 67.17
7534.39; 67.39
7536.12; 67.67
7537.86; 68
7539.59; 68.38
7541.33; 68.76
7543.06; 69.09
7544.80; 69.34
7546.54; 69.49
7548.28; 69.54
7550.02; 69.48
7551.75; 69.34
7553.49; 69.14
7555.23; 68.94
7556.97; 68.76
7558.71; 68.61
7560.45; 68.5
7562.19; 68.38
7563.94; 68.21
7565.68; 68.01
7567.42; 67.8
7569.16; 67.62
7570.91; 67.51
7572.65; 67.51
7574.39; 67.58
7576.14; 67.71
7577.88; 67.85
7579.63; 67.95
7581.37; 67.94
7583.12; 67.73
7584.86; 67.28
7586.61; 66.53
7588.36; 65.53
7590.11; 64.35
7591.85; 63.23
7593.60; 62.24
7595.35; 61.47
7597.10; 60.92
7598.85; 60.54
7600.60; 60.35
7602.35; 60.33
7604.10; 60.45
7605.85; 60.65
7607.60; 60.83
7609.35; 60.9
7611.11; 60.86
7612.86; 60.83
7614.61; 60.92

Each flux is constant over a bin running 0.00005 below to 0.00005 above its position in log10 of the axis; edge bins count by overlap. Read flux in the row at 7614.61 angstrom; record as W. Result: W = 60.92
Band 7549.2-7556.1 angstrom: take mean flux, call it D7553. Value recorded 69.3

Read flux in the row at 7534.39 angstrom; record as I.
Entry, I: 67.39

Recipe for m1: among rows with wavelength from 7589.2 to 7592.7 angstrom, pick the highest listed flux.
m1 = 64.35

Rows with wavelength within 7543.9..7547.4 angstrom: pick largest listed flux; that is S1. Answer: 69.49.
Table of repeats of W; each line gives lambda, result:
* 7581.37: 67.94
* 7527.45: 66.68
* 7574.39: 67.58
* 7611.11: 60.86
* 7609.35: 60.9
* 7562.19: 68.38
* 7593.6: 62.24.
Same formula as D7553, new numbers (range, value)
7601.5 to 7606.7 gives 60.5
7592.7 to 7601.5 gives 61.1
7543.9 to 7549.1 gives 69.4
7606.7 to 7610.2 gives 60.9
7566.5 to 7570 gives 67.8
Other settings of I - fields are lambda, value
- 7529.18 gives 66.84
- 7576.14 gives 67.71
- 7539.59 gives 68.38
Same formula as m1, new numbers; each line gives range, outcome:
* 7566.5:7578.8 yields 67.85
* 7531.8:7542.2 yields 68.76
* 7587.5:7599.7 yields 65.53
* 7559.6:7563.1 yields 68.5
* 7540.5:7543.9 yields 69.09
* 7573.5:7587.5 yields 67.95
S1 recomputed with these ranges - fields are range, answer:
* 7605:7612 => 60.9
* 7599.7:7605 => 60.45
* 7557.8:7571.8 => 68.61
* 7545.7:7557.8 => 69.54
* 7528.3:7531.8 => 67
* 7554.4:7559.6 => 68.94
